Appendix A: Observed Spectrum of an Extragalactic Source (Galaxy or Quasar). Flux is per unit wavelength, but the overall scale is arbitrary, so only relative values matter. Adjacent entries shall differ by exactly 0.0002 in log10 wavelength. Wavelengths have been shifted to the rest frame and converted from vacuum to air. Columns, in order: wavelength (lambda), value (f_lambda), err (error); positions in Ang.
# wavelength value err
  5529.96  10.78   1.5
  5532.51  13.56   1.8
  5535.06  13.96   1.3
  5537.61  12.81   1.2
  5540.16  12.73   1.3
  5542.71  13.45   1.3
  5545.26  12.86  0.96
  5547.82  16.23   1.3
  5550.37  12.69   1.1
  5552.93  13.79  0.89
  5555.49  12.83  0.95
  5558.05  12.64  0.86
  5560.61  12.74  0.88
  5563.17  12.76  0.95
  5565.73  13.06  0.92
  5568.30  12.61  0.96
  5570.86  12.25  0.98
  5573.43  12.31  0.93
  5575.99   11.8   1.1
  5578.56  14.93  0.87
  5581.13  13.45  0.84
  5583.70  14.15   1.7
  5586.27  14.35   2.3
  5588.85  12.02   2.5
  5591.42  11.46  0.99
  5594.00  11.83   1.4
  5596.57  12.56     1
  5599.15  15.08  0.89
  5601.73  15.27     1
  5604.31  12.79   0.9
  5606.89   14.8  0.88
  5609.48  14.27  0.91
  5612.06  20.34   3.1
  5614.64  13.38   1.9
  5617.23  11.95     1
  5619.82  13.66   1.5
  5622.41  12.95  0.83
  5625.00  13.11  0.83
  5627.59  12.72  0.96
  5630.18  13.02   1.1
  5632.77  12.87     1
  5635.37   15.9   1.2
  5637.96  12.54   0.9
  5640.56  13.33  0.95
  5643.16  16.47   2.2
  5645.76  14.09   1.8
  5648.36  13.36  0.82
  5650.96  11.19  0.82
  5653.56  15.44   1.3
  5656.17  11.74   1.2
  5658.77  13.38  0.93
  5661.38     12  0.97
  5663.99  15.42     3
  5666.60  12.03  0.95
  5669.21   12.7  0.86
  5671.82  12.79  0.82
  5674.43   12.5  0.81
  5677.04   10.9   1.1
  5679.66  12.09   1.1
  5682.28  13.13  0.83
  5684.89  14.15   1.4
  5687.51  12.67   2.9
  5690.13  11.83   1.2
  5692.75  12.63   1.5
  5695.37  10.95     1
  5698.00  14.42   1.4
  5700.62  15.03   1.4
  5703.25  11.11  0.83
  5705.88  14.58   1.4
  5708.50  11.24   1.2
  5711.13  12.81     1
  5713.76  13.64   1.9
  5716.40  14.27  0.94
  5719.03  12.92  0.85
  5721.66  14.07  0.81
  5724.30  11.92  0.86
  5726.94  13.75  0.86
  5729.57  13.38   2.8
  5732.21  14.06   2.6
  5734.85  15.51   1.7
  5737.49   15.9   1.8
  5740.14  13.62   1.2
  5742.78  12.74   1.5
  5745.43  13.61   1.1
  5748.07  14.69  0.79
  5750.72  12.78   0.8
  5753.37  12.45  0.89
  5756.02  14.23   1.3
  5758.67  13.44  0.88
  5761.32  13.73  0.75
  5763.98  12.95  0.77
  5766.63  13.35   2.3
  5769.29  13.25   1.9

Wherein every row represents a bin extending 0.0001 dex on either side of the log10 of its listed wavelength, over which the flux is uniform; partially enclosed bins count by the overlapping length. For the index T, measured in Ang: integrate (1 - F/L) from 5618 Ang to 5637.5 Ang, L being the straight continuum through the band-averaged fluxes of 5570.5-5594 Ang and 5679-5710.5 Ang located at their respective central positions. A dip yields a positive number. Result -0.7 Ang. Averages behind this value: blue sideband 12.9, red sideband 12.8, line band 13.4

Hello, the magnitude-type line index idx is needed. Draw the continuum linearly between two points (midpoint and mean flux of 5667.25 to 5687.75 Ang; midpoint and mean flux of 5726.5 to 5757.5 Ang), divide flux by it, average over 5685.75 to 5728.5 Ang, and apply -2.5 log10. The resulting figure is 0.02 mag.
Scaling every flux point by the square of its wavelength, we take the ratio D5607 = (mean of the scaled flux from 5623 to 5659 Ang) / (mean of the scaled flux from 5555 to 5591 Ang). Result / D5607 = 1.07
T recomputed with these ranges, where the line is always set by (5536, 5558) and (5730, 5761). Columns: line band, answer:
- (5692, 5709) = 1.0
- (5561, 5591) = 1.0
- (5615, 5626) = 0.5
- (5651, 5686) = 2.1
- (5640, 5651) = -0.3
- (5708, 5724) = 0.7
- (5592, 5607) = 0.0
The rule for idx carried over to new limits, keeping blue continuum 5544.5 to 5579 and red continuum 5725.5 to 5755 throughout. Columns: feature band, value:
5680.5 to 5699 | 0.07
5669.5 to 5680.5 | 0.12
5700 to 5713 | 0.07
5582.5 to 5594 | 0.03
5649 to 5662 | 0.05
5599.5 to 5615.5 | -0.15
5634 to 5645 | -0.09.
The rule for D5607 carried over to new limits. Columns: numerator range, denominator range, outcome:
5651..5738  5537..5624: 1.02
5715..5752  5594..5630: 1.03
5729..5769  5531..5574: 1.12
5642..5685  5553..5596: 1.05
